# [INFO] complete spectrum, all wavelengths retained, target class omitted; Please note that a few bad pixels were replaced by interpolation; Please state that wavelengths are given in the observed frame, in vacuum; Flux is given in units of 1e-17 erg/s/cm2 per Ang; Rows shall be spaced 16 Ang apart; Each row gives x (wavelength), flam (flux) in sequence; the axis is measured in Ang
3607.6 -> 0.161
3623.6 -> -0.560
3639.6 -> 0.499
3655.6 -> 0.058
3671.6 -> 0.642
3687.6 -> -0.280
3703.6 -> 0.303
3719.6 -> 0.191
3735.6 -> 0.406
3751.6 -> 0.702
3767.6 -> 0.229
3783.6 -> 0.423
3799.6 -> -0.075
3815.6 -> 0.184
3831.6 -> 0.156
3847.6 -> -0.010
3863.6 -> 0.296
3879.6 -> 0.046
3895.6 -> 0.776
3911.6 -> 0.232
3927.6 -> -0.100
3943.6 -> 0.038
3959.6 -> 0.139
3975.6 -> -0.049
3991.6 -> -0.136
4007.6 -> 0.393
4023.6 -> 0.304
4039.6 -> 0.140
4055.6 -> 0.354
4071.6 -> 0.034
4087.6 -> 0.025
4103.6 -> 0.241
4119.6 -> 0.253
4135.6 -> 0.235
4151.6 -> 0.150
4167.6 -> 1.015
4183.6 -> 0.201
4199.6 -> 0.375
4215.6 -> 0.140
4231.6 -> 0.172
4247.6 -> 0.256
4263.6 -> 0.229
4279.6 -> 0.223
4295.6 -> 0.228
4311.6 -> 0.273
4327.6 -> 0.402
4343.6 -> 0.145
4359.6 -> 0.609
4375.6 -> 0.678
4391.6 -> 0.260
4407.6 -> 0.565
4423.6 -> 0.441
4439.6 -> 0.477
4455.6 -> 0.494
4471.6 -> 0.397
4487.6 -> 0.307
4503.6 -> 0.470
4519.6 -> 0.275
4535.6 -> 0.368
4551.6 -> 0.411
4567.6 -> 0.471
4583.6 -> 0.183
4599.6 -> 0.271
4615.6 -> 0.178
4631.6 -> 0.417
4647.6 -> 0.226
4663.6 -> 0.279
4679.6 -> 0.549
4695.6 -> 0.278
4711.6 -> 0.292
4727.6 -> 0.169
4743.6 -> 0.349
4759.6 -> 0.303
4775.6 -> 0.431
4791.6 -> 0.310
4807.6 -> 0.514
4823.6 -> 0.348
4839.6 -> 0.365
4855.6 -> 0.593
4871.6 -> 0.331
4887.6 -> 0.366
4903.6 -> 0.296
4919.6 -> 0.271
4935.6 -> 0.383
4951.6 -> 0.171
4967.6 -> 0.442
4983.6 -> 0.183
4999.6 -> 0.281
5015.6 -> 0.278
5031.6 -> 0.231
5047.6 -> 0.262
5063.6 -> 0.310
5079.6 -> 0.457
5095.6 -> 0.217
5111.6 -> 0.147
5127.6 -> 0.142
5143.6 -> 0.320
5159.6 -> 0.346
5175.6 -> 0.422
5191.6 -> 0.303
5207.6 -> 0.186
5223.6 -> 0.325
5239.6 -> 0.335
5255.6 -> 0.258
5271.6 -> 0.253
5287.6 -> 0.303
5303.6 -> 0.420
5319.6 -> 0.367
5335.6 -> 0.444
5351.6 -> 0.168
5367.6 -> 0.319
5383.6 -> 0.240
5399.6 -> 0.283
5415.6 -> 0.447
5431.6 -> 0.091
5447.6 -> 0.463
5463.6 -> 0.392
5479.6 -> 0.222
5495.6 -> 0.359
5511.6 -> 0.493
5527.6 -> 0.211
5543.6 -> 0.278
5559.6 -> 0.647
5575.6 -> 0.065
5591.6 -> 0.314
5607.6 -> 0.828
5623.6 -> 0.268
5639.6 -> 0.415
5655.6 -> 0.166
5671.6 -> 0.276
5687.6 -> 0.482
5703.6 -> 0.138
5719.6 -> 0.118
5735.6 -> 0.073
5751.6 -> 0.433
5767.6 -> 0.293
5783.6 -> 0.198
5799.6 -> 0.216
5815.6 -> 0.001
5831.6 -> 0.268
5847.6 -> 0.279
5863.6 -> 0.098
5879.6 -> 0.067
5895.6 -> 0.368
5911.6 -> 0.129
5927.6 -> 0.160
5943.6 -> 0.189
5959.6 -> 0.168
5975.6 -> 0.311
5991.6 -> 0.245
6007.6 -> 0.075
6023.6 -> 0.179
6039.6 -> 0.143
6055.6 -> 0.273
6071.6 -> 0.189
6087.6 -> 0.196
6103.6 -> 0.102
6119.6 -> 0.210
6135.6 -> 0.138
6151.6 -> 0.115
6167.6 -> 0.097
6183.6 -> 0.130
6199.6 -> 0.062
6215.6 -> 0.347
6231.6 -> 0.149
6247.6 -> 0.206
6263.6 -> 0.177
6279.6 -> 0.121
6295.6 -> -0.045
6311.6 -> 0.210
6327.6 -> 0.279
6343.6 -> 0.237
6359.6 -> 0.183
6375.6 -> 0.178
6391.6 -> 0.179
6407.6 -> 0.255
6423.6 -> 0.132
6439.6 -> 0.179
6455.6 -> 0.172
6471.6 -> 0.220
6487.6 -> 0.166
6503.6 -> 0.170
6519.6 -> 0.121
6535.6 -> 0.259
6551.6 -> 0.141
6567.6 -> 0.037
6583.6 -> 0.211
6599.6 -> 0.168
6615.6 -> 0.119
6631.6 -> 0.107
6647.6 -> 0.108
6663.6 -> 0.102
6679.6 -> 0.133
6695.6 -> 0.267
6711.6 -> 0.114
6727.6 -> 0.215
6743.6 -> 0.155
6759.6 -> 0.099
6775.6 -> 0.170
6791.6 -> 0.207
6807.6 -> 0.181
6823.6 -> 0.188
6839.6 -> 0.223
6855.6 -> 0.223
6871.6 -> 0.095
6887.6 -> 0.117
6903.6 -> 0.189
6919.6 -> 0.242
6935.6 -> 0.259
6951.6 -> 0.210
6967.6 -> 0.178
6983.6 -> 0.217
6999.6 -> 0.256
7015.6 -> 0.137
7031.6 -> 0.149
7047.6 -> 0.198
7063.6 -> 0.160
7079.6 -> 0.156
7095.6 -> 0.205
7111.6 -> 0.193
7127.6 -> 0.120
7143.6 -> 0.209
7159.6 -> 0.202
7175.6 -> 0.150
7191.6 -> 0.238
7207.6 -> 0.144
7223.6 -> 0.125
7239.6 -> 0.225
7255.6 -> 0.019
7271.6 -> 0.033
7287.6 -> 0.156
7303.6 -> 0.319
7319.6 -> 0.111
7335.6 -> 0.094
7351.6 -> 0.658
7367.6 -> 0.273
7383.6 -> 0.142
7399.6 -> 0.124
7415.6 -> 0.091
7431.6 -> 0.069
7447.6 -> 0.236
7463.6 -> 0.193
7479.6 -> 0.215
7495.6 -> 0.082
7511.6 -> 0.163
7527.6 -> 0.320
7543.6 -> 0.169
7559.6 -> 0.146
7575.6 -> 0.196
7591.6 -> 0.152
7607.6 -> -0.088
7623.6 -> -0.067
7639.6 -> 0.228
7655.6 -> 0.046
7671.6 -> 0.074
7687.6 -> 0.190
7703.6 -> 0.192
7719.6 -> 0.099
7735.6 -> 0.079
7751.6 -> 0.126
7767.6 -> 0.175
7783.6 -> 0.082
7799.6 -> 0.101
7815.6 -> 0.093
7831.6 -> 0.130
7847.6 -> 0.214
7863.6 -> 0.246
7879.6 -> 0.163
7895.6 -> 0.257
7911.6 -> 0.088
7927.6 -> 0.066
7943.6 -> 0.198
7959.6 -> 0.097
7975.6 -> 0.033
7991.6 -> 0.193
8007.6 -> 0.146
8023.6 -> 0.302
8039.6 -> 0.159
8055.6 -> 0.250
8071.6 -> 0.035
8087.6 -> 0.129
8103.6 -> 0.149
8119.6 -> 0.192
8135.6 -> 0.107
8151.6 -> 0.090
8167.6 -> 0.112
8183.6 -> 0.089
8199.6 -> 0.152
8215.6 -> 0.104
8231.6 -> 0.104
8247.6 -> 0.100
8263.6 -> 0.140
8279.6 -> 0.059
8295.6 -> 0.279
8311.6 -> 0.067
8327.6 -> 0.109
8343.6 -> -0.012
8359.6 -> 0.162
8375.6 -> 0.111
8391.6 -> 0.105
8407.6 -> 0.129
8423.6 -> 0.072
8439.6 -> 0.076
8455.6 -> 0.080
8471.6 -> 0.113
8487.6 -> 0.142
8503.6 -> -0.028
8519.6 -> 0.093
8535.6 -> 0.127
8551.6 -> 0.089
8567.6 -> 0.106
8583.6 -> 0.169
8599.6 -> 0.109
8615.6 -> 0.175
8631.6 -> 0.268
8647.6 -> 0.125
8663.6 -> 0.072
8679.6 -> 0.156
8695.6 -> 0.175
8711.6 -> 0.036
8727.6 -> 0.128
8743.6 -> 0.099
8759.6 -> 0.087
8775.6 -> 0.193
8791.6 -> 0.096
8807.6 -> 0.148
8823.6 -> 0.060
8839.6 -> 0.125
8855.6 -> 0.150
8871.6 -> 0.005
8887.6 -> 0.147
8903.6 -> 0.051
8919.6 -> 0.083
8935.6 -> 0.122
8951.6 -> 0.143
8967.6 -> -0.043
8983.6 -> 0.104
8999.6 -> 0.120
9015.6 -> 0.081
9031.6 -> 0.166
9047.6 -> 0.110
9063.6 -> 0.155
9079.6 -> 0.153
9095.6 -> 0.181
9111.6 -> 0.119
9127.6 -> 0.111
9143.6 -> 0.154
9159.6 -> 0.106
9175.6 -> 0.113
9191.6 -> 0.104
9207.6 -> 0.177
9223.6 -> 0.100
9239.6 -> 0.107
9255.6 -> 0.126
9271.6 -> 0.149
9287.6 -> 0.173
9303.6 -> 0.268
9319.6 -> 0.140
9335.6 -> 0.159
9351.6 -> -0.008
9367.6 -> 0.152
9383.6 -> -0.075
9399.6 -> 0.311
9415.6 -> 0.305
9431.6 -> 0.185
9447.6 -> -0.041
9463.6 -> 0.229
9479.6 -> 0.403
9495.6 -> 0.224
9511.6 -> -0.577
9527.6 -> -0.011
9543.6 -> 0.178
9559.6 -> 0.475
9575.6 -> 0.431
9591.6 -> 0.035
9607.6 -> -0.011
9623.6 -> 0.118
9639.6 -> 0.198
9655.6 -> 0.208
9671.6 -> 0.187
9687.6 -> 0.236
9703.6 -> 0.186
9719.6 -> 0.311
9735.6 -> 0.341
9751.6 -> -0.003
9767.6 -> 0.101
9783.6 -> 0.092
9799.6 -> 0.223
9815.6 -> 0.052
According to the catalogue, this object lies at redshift 0.12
